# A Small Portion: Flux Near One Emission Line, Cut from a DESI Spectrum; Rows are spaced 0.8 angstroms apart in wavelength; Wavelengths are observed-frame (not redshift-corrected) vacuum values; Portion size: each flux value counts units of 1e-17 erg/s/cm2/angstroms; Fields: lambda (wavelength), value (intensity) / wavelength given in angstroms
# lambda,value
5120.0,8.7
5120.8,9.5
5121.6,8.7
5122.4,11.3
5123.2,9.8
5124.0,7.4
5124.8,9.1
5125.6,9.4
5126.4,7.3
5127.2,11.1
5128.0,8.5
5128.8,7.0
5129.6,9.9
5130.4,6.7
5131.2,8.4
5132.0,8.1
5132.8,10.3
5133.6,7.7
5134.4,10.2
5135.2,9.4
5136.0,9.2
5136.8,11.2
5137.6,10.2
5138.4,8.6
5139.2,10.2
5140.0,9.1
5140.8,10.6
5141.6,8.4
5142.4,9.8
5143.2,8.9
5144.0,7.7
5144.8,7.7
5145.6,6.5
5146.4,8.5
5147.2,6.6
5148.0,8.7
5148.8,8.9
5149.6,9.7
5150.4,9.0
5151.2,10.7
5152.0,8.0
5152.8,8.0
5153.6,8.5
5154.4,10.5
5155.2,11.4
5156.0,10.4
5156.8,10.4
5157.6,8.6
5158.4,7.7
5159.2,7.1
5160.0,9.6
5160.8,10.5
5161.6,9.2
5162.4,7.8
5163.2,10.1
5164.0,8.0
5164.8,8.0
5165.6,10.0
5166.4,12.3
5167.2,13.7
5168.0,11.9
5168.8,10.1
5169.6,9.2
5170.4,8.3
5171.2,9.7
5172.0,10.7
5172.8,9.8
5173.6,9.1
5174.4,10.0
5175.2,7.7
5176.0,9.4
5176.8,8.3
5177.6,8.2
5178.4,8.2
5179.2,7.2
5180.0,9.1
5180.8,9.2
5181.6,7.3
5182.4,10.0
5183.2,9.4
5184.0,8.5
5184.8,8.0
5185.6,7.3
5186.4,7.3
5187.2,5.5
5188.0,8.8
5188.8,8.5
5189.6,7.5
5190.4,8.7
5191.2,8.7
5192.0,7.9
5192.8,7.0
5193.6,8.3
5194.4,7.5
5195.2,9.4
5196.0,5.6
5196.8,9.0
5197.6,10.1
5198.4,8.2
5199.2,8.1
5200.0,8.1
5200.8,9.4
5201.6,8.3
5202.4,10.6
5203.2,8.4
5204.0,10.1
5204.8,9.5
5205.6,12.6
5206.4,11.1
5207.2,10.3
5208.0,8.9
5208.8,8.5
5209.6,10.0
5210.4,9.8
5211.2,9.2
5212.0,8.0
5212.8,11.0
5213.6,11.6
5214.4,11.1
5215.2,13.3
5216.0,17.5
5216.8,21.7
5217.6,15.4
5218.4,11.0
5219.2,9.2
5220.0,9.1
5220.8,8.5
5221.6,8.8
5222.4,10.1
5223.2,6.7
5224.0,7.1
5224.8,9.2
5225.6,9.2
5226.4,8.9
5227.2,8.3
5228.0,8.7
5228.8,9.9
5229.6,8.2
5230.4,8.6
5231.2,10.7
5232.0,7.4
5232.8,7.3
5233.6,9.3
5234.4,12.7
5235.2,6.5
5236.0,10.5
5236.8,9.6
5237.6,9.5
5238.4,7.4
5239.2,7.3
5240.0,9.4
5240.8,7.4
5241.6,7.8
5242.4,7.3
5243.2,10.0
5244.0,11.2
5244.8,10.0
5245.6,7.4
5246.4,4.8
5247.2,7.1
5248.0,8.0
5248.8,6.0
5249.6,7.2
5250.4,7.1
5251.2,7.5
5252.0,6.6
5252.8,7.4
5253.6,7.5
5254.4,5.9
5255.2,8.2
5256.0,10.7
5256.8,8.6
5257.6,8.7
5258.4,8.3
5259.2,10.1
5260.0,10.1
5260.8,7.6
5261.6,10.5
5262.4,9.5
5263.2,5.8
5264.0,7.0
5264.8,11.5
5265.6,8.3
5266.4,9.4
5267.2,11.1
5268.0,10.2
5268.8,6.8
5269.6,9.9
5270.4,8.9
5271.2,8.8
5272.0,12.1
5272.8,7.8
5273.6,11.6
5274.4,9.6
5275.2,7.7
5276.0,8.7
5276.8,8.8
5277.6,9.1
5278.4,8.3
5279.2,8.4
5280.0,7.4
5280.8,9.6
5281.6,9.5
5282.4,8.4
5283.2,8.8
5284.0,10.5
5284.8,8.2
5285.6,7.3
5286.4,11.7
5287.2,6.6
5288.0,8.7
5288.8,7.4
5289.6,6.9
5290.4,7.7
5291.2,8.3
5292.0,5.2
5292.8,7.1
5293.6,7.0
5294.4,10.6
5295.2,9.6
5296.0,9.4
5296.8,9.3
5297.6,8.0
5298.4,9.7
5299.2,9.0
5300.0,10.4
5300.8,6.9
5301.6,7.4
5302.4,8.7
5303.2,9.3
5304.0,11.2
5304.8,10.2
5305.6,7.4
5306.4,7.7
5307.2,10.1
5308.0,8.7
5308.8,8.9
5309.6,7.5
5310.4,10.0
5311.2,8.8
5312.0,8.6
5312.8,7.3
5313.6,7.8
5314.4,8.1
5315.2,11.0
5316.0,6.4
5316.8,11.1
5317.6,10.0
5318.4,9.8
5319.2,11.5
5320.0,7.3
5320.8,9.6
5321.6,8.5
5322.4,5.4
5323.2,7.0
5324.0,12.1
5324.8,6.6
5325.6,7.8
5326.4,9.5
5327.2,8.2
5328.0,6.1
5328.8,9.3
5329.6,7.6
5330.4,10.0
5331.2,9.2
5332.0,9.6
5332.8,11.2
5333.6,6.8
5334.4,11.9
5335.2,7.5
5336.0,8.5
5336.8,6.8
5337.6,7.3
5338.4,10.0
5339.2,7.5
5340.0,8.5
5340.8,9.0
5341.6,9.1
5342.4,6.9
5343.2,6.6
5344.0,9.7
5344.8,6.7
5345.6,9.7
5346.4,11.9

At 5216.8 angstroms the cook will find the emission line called [O III]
